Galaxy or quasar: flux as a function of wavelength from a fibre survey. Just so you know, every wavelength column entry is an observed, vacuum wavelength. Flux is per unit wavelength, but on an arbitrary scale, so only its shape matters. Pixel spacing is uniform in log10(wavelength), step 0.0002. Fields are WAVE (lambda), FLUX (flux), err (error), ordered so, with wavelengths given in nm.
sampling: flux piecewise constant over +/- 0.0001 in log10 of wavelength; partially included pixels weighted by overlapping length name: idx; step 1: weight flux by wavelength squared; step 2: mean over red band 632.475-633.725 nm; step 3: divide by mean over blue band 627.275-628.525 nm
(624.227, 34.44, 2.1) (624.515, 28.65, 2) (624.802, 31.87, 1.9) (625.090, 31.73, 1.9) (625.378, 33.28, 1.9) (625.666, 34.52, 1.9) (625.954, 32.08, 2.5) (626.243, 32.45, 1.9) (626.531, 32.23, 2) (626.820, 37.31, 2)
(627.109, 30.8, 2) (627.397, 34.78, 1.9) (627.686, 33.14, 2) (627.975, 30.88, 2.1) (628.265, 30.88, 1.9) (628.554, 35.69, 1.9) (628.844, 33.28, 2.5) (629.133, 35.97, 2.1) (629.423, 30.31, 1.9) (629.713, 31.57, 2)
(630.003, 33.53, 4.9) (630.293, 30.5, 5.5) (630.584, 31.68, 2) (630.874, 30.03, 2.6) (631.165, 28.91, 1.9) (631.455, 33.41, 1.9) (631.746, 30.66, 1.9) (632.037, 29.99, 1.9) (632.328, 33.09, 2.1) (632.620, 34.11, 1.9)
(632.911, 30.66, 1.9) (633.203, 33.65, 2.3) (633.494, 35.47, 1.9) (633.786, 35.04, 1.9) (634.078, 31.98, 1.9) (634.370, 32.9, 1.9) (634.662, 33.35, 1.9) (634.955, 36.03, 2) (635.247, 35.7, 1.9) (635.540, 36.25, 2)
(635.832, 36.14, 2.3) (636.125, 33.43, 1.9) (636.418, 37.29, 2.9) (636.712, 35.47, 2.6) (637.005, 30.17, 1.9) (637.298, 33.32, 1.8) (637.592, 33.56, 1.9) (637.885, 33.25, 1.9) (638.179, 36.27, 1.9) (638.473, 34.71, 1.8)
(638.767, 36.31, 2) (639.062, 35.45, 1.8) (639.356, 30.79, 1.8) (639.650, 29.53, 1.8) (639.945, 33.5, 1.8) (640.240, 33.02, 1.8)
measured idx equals 1.05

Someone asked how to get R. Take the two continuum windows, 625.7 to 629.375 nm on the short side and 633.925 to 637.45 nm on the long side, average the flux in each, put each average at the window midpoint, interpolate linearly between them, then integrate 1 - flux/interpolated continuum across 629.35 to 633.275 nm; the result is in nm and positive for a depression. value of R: 0.25 nm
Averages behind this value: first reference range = 33.2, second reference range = 34.3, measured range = 31.6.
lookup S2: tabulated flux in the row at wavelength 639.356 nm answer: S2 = 30.79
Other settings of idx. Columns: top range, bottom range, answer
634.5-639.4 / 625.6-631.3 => 1.09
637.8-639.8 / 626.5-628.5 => 1.06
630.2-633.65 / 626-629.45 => 0.97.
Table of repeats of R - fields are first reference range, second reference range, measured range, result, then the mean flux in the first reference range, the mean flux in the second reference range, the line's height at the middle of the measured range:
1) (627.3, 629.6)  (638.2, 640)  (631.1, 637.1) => -0.05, 33.1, 33.6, 33.3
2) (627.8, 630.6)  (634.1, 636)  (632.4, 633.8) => 0.02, 32.5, 34.8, 34.1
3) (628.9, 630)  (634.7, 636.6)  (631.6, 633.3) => 0.11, 32.8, 35.6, 34.2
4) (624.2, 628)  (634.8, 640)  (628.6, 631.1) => 0.08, 32.7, 34.3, 33.3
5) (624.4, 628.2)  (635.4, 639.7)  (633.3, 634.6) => 0.00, 32.6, 34.2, 33.7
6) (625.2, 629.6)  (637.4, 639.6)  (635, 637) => -0.09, 33.1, 34.1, 33.9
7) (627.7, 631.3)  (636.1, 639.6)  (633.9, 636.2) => -0.08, 32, 34.1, 33.4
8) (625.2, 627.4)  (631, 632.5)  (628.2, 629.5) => -0.05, 33.3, 31.2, 32.3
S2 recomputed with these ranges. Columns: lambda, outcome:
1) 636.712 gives 35.47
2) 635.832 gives 36.14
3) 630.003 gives 33.53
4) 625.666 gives 34.52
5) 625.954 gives 32.08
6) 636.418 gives 37.29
